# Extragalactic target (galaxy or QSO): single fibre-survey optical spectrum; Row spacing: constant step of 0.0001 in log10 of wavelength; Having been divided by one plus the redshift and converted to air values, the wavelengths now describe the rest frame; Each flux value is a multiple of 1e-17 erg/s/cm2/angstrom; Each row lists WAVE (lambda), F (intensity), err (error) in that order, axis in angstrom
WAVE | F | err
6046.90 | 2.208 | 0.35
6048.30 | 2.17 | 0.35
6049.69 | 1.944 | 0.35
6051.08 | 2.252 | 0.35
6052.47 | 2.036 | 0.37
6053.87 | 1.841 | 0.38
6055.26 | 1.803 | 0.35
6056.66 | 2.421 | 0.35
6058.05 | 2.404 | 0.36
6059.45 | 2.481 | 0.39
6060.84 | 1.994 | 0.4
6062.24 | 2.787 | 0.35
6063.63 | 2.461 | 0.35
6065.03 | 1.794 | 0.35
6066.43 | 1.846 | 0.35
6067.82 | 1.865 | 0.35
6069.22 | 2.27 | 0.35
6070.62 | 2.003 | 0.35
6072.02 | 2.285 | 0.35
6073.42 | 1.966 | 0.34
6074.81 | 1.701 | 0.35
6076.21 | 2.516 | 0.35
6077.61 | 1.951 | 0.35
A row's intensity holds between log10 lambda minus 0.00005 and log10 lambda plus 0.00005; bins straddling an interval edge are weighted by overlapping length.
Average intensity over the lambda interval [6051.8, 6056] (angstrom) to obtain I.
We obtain 1.89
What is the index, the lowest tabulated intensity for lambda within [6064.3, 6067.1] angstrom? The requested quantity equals 1.794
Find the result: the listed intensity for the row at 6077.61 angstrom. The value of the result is 1.951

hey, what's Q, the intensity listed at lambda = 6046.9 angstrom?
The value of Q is 2.208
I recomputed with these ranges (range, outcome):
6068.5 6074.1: 2.13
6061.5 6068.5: 2.15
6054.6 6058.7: 2.21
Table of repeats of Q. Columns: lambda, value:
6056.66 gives 2.421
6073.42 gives 1.966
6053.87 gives 1.841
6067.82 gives 1.865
